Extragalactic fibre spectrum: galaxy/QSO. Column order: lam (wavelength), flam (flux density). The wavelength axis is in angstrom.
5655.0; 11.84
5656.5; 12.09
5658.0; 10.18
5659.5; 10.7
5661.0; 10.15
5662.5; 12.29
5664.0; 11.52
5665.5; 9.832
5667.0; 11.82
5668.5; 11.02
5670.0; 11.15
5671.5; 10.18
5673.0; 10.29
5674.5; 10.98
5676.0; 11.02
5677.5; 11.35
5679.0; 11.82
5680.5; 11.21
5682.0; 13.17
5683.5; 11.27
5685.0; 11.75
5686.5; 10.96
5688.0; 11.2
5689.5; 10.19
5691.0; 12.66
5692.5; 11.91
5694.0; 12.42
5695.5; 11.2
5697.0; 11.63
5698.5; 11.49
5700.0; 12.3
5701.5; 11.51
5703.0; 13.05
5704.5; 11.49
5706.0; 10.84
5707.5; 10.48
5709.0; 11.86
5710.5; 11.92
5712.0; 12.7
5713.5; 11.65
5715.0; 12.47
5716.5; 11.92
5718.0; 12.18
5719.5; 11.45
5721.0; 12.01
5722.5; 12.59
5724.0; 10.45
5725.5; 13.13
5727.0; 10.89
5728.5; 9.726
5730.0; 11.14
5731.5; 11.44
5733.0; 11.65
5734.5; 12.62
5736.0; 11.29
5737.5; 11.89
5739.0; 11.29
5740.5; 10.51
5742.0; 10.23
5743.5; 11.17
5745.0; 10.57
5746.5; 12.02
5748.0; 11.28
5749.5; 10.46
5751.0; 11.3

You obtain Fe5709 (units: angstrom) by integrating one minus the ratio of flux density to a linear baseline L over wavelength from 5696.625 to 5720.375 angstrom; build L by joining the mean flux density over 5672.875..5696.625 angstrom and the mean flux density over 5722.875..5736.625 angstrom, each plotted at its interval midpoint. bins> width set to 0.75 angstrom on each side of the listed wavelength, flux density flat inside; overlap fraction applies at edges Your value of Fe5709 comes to -0.8 angstrom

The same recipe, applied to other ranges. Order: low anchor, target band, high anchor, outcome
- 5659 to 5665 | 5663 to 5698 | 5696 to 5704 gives 0.60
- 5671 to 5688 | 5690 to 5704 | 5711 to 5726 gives -0.43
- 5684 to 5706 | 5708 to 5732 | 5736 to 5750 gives -0.75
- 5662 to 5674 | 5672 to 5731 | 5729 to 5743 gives -2.36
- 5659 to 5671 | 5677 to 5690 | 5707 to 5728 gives -0.16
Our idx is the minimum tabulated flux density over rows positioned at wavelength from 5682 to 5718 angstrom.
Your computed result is 10.19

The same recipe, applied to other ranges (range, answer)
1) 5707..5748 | 9.726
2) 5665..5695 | 9.832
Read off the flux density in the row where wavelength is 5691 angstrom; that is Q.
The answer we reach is 12.66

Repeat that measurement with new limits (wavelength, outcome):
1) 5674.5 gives 10.98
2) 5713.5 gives 11.65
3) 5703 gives 13.05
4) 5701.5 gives 11.51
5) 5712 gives 12.7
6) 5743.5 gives 11.17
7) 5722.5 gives 12.59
